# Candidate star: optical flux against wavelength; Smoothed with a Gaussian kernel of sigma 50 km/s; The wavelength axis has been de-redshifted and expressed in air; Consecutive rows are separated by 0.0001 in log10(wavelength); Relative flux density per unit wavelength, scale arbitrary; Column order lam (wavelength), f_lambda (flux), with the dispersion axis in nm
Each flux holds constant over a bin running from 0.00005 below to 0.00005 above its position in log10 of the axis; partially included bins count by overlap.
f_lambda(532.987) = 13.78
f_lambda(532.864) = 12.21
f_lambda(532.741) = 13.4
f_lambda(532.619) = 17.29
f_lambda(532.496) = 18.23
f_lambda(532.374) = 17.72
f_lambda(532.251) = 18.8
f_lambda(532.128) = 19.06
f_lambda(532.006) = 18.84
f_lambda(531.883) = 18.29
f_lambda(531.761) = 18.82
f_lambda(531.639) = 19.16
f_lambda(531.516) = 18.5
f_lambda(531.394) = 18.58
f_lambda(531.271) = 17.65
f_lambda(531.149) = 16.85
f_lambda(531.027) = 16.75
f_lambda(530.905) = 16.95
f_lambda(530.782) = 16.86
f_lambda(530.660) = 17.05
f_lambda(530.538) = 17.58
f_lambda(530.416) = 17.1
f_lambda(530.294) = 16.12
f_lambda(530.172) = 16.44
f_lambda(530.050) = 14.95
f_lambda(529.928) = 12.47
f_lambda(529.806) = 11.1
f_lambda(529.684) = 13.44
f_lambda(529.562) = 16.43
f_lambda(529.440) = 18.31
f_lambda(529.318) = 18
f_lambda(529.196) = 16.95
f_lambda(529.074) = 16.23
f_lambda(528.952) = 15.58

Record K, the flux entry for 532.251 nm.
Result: 18.8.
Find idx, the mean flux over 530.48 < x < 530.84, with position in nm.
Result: 17.2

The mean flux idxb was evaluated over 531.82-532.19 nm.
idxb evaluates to 18.7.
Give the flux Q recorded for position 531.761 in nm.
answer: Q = 18.82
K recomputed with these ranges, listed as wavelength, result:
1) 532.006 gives 18.84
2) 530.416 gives 17.1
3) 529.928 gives 12.47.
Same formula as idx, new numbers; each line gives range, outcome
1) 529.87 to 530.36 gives 15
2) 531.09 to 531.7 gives 18.1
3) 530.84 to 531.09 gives 16.8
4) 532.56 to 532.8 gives 15.4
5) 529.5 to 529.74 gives 15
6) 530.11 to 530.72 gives 16.9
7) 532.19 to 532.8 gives 17.1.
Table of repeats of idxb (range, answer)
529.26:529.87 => 15.4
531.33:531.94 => 18.7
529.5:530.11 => 13.7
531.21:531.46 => 18.1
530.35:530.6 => 17.3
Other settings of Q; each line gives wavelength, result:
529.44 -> 18.31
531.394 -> 18.58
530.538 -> 17.58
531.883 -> 18.29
